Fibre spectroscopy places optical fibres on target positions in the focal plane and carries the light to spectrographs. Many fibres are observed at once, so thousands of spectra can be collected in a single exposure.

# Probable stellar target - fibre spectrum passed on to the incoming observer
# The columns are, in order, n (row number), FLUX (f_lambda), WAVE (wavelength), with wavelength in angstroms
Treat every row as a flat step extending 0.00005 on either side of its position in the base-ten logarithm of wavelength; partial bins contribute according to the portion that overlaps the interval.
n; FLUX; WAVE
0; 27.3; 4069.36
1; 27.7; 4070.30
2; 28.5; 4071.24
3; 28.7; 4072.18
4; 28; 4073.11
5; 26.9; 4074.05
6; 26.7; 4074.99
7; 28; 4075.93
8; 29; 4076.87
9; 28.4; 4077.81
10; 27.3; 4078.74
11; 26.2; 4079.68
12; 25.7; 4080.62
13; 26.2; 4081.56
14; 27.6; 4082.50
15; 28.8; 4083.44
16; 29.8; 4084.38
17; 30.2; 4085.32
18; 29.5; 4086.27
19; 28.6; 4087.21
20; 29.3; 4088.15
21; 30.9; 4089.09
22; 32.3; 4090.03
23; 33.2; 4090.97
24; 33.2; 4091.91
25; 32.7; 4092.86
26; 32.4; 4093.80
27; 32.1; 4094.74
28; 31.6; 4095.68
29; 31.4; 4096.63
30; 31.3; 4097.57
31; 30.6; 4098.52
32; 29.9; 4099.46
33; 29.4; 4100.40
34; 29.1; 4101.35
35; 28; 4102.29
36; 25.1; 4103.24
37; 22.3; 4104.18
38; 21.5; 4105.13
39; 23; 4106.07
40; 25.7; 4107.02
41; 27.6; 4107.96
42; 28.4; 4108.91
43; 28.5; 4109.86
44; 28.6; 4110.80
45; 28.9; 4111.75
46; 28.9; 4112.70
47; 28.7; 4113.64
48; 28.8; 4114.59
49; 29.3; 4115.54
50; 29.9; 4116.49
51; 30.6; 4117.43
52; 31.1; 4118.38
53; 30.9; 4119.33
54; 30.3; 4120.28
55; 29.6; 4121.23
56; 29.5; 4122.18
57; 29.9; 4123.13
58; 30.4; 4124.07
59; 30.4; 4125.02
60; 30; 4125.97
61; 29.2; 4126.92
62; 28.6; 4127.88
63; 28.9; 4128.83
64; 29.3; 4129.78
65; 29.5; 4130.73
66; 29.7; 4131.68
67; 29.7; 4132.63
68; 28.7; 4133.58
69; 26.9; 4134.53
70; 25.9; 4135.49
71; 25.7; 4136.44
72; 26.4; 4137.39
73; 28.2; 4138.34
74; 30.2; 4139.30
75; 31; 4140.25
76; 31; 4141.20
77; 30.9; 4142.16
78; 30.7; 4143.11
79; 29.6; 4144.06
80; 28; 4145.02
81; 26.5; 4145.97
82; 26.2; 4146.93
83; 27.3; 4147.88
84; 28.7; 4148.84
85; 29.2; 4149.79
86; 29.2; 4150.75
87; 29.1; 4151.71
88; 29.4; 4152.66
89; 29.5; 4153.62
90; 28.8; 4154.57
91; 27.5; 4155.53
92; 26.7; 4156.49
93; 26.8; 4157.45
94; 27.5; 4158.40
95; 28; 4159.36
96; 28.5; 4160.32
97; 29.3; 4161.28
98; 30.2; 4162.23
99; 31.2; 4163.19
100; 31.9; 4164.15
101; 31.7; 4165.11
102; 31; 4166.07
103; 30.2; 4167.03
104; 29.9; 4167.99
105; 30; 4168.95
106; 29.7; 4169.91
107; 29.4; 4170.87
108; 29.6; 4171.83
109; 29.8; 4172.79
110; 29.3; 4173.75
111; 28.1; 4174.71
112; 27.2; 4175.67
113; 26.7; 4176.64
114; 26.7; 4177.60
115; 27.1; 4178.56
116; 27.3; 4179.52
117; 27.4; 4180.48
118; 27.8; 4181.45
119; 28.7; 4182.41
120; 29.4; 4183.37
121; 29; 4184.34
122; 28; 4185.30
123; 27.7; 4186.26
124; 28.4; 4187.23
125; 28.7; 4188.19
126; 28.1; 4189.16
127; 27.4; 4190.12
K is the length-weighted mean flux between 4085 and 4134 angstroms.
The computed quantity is 29.4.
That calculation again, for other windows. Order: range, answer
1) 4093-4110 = 28.3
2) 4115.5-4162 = 28.9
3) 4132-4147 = 28.5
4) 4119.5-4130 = 29.7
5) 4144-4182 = 28.7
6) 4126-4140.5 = 28.5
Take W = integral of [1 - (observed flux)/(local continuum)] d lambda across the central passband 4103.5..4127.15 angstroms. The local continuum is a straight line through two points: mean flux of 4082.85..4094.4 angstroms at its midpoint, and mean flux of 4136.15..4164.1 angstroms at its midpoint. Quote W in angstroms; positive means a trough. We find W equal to 1.18 angstroms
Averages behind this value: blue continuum 30.9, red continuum 28.7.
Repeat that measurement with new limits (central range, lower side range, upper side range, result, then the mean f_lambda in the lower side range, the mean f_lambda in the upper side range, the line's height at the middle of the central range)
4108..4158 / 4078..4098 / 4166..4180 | 0.7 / 30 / 28.7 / 29.3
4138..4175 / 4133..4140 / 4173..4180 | -2.2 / 27.6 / 27.6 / 27.6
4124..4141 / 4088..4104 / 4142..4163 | 0.3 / 30.6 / 28.5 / 29.3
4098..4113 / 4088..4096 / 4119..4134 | 1.9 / 32.1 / 29.7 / 31.2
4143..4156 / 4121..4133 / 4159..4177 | 0.5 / 29.6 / 29.6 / 29.6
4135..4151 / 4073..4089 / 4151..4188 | 0.0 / 28.1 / 28.8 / 28.6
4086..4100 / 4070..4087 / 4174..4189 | -1.7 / 28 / 27.9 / 28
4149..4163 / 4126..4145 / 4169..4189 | 0.0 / 28.9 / 28.3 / 28.7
